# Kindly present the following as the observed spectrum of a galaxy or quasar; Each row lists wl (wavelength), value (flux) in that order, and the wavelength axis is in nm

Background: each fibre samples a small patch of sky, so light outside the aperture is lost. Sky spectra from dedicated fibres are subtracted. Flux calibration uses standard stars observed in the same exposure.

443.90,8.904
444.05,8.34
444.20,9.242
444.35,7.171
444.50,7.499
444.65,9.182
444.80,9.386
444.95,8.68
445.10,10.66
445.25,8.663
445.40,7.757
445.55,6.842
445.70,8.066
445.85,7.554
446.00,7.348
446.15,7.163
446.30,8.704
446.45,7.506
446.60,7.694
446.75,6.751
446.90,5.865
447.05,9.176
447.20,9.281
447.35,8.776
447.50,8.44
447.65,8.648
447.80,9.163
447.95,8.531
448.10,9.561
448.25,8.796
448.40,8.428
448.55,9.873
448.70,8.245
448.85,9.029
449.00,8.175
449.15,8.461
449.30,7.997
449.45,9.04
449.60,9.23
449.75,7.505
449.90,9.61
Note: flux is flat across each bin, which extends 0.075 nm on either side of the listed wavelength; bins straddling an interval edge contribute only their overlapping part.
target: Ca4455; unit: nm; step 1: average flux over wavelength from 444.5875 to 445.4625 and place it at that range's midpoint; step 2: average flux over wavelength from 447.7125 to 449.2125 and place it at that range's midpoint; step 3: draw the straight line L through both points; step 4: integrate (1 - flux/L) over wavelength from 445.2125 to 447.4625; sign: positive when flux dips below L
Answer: 0.29 nm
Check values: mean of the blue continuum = 9.07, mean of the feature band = 7.81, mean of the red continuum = 8.83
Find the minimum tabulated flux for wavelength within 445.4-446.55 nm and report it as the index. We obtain 6.842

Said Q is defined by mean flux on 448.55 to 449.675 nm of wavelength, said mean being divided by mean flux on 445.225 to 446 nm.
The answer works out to 1.1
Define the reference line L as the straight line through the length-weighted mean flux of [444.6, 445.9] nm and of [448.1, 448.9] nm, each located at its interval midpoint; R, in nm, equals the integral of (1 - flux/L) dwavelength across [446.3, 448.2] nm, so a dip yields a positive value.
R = 0.10 nm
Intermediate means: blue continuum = 8.54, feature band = 8.31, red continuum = 8.93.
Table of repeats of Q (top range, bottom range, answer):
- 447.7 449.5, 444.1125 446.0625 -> 1.05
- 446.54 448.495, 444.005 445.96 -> 1.01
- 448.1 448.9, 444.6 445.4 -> 0.97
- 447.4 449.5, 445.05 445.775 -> 1.05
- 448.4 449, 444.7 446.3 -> 1.07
